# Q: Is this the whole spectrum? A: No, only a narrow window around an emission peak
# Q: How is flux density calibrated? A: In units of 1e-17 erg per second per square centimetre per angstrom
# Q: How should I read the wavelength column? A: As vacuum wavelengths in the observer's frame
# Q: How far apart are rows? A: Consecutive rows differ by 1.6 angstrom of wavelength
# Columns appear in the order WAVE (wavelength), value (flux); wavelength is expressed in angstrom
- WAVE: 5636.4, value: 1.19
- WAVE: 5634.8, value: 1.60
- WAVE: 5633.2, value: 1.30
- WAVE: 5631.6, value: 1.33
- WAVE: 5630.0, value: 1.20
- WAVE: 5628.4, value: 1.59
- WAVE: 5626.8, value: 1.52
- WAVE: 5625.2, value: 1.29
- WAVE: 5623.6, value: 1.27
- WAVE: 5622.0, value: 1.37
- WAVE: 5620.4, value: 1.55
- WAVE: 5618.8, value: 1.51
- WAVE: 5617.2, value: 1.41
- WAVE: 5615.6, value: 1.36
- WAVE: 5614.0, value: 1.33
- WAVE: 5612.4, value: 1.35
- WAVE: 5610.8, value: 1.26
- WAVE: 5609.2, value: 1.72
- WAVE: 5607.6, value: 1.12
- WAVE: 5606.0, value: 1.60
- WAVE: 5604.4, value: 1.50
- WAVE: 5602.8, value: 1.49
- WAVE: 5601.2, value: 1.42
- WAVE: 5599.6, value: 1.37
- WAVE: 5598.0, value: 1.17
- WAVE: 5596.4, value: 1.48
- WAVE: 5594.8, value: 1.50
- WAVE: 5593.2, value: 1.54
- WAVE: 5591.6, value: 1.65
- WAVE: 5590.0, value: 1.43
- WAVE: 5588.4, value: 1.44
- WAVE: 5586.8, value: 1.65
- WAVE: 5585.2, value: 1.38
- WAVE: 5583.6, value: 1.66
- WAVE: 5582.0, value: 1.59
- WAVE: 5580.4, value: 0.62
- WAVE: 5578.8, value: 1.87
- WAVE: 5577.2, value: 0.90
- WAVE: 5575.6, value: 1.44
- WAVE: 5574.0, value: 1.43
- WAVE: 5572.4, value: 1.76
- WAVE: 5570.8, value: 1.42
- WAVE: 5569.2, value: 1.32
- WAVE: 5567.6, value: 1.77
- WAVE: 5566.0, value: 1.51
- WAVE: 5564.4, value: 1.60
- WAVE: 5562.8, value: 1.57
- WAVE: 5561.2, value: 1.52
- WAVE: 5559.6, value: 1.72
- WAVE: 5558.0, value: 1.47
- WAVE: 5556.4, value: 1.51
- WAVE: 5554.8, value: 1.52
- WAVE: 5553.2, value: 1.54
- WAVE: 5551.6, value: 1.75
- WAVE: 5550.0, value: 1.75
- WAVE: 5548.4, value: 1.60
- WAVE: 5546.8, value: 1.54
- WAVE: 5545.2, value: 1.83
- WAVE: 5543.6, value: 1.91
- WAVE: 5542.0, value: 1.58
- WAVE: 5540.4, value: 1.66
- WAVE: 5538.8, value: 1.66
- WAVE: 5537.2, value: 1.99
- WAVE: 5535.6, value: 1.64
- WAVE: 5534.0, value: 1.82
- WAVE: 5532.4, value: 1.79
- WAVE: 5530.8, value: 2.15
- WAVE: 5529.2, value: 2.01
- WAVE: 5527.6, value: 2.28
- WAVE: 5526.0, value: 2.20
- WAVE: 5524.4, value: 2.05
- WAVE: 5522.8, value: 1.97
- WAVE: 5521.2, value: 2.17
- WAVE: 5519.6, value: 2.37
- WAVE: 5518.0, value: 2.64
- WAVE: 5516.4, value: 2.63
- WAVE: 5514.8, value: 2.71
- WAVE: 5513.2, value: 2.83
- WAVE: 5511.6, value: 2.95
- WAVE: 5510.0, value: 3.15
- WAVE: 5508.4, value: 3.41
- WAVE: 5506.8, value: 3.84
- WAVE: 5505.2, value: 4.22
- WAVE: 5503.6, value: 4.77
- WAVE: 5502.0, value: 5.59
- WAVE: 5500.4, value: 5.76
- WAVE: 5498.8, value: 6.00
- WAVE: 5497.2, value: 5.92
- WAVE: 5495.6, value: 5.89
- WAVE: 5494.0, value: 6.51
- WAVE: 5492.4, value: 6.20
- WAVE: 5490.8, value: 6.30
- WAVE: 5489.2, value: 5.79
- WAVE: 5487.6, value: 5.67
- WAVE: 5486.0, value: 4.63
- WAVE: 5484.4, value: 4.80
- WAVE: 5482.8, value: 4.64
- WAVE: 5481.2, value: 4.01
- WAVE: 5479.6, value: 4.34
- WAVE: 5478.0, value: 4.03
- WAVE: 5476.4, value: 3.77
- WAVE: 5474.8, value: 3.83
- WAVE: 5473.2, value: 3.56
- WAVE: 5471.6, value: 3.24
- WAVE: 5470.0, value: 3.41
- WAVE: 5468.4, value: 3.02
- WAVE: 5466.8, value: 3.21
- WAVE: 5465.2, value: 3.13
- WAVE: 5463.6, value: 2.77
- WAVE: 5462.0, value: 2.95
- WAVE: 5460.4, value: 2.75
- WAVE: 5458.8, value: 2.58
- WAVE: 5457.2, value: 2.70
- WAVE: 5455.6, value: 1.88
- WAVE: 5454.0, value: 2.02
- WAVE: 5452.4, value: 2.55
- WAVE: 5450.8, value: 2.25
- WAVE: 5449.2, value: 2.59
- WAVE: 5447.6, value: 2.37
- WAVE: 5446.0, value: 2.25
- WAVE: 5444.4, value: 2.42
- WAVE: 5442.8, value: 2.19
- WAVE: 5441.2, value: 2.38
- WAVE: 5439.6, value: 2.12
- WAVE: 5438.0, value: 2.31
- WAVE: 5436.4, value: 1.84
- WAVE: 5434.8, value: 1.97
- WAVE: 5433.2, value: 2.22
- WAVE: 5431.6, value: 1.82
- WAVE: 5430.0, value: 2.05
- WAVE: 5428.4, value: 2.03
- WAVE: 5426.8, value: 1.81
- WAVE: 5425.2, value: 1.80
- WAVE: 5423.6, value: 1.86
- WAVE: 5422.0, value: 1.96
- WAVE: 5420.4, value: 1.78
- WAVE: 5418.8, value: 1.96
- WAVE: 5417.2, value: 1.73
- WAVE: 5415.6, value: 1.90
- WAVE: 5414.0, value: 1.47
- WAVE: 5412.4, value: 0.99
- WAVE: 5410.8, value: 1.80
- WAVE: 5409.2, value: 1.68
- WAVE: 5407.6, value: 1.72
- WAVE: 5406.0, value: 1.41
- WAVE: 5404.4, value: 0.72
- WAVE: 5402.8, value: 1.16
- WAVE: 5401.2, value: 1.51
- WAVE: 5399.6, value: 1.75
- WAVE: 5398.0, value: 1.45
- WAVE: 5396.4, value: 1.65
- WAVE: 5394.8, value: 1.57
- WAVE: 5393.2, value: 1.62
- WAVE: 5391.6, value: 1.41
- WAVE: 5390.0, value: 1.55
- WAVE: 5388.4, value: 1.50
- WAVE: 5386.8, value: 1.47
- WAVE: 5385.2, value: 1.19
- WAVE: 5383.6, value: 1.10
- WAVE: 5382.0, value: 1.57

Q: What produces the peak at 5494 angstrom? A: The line C IV 1549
